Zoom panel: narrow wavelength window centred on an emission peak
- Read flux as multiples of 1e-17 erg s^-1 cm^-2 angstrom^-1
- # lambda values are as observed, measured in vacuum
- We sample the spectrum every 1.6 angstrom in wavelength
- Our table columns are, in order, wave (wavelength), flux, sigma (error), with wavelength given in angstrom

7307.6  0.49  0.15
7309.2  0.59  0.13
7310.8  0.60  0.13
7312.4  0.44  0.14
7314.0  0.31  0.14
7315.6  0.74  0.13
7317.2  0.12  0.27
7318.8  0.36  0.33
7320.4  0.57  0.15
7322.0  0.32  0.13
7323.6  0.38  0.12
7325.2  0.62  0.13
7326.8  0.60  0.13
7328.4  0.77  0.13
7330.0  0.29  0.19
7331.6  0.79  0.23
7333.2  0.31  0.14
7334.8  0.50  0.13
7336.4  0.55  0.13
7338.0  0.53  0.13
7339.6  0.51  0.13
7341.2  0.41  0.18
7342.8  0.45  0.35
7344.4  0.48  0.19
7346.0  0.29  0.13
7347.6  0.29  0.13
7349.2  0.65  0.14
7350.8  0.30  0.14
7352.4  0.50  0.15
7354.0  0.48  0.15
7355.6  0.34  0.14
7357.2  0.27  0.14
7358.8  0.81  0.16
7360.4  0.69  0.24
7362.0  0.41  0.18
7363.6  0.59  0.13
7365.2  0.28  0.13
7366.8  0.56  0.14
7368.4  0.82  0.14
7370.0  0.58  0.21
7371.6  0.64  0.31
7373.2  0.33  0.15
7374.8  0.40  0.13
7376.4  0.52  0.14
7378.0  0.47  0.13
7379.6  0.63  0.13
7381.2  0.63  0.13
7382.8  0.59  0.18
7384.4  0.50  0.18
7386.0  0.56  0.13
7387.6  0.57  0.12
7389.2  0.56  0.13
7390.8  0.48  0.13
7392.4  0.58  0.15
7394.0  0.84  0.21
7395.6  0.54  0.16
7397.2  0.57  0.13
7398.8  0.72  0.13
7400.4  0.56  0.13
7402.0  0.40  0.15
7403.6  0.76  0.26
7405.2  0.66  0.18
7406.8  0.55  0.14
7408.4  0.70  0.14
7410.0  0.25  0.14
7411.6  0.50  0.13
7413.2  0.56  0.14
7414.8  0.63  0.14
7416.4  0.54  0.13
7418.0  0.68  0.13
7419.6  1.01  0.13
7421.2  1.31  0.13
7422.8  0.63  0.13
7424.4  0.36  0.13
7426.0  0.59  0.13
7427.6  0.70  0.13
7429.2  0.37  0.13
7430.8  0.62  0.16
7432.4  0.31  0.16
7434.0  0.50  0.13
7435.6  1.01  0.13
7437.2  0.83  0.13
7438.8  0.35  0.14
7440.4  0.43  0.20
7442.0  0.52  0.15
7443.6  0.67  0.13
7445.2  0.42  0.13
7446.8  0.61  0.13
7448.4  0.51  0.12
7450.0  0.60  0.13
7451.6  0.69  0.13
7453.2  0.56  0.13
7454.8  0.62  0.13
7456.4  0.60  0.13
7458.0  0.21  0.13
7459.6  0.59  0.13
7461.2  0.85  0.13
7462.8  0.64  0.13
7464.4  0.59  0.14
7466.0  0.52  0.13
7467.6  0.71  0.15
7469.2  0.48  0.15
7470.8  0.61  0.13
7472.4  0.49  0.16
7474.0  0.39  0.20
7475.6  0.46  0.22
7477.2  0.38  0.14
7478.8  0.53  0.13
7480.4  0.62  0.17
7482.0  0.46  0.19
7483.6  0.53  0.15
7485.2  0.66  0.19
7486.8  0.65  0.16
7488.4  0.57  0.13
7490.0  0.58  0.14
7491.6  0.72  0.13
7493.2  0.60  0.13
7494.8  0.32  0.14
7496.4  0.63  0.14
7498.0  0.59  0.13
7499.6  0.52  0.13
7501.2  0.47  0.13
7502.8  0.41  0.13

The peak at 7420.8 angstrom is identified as [S II] 6716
